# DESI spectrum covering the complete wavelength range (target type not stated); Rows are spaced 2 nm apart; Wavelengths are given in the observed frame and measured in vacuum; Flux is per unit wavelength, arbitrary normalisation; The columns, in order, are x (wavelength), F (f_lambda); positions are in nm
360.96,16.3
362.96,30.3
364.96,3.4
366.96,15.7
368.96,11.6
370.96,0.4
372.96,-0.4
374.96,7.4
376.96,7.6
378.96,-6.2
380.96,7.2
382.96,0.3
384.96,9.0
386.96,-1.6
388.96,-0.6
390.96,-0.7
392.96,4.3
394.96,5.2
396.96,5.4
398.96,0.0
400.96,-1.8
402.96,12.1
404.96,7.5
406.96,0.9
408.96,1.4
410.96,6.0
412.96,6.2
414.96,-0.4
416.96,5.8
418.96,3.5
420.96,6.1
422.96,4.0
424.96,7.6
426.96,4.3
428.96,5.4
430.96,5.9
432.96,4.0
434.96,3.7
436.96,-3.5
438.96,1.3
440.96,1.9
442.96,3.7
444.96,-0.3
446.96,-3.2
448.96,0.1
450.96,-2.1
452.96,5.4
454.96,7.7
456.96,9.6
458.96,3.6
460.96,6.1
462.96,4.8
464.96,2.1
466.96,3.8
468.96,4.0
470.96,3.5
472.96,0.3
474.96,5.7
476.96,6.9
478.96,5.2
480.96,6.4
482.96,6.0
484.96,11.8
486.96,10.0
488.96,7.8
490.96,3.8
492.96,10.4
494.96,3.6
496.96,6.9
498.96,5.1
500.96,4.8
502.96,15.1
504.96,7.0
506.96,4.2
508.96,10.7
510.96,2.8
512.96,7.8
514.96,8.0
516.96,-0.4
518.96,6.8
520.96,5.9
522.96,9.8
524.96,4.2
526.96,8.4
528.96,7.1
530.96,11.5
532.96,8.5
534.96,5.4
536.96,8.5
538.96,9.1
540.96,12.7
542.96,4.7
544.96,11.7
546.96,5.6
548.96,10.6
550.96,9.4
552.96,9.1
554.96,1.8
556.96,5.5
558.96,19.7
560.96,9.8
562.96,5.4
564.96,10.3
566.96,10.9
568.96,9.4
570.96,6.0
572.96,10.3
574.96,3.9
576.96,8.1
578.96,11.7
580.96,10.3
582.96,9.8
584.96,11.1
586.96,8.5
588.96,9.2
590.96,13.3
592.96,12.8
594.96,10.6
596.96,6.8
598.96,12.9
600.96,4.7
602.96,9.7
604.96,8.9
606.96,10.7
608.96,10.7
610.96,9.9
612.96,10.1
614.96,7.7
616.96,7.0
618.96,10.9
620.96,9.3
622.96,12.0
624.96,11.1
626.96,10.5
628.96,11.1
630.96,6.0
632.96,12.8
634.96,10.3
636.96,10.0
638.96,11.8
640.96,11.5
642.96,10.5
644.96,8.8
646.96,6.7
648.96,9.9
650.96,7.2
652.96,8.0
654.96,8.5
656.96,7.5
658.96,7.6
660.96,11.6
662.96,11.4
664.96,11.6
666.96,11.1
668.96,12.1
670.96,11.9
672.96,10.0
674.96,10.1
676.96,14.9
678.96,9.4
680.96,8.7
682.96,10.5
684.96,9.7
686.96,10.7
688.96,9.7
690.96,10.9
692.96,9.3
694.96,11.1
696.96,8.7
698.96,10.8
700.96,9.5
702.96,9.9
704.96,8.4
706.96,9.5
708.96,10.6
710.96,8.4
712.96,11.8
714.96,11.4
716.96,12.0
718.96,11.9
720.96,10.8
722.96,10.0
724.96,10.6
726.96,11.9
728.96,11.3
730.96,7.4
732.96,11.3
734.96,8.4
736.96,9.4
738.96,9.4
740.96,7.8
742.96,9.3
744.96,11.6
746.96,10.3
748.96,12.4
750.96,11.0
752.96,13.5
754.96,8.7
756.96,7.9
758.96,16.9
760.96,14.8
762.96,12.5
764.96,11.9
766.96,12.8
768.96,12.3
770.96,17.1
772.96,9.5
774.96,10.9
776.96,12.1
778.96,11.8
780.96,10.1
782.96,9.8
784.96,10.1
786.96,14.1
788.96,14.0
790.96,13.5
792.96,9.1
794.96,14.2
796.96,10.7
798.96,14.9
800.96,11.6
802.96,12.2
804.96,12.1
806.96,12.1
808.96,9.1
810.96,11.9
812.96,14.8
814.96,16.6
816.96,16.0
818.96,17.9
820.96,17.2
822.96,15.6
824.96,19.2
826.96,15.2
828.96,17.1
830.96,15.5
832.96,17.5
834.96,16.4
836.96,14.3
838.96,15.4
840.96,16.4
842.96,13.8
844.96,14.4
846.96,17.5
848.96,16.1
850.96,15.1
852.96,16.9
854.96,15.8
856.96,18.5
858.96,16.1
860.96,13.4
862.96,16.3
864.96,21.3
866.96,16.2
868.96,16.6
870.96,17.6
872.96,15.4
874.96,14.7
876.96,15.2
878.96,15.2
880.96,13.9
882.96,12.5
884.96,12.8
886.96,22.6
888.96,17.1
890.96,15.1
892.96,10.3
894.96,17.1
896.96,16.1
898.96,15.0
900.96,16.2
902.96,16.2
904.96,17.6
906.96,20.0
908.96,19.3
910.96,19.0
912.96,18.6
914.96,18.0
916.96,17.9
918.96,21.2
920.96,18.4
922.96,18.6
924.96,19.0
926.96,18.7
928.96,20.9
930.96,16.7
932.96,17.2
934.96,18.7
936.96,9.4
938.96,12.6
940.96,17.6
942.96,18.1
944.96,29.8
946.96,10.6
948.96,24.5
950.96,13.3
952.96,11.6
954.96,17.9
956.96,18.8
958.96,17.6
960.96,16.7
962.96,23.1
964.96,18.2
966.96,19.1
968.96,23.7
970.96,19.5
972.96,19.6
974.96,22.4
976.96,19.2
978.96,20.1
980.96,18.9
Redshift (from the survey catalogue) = 1.037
